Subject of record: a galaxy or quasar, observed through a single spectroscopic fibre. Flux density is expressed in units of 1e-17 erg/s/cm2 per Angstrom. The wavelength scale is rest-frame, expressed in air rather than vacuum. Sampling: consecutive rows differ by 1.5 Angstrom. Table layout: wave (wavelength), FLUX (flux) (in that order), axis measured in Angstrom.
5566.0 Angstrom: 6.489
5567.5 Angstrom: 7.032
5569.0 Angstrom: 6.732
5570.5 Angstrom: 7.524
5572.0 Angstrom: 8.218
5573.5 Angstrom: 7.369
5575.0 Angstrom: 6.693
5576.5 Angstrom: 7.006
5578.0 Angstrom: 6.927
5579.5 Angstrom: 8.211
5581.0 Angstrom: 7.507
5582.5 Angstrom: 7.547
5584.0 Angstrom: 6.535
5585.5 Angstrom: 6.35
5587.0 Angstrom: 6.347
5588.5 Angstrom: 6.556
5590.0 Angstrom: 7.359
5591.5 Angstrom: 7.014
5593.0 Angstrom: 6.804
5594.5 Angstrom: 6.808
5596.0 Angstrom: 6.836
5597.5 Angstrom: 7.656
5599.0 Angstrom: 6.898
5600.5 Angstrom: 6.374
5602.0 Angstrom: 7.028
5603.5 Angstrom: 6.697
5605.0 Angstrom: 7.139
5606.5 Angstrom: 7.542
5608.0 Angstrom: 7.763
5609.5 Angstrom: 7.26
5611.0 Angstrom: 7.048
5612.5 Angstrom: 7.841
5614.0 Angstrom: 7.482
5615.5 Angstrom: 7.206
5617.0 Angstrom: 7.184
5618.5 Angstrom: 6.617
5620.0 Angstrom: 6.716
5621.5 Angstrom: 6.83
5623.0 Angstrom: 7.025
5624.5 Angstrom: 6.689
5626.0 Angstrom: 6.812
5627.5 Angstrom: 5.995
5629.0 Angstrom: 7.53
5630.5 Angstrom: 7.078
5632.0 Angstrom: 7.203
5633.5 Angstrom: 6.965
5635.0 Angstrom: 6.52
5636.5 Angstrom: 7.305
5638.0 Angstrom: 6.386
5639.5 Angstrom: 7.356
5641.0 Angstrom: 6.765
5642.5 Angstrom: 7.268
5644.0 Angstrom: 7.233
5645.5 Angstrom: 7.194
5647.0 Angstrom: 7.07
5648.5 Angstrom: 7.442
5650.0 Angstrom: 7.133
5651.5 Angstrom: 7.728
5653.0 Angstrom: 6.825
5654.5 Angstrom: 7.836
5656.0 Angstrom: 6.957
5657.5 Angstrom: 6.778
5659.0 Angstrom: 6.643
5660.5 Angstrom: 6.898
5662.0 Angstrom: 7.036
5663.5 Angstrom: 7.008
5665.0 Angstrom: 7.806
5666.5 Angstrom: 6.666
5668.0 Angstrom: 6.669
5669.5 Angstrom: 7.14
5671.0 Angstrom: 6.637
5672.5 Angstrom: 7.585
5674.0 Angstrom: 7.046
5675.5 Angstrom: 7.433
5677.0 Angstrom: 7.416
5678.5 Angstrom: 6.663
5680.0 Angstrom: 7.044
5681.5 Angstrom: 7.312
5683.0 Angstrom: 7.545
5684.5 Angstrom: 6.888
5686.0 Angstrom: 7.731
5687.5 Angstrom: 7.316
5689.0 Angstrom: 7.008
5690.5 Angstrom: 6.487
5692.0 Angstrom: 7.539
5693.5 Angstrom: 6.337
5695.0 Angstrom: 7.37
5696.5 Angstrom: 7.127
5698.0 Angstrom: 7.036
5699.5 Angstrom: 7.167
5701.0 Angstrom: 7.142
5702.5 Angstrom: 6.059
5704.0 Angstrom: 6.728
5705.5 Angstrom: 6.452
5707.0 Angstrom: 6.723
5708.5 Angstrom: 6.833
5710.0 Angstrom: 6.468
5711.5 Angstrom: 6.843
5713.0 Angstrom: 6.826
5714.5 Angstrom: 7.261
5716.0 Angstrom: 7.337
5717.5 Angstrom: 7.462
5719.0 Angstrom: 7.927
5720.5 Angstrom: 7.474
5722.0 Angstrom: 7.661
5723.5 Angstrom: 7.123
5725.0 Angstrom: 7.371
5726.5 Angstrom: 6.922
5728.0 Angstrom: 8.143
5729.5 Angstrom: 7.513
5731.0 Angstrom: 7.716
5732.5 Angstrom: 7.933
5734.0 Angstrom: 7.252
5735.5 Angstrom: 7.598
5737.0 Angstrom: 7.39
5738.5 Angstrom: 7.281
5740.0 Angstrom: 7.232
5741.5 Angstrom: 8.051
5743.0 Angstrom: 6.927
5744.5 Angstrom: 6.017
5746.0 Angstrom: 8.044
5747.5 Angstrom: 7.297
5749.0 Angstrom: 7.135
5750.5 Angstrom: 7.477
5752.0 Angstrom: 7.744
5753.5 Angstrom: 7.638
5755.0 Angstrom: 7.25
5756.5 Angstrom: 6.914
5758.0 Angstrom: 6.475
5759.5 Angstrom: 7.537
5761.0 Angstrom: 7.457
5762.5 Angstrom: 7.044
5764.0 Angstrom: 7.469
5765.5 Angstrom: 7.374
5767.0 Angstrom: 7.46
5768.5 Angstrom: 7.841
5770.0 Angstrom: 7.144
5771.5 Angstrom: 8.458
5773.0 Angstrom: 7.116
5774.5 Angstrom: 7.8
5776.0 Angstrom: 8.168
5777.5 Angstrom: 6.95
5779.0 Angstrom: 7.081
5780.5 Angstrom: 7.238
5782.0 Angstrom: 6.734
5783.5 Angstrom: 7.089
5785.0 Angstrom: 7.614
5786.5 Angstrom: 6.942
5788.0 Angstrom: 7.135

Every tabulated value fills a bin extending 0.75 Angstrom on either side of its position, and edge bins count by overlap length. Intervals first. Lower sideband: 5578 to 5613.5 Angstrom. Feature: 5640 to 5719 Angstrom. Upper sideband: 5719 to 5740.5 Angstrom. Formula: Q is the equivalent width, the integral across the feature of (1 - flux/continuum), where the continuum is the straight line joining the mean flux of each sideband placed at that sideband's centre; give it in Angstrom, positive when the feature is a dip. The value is 2.95 Angstrom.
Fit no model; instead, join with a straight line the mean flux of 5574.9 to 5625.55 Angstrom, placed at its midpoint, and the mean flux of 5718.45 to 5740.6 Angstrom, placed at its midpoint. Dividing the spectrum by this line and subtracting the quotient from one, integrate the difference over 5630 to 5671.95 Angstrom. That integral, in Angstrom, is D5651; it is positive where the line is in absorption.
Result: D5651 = 0.97 Angstrom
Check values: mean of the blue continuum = 7.05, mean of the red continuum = 7.5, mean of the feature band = 7.06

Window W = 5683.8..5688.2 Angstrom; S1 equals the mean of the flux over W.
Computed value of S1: 7.32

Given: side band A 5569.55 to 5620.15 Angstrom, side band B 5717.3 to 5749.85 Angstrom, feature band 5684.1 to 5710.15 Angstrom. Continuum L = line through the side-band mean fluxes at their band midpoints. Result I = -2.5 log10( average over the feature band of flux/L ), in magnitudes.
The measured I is 0.065 mag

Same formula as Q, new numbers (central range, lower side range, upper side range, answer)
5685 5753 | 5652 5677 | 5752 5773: 0.4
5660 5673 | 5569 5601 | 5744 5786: 0.3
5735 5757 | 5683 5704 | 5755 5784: -0.3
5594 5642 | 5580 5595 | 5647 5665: -0.1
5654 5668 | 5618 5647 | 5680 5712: -0.2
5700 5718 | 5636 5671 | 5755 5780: 1.0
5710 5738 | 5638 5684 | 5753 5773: -0.5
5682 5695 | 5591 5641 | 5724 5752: 0.2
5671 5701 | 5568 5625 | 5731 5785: 0.4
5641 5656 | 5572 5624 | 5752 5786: -0.2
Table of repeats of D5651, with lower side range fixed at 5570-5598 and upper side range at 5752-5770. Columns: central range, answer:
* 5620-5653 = 0.7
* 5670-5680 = 0.1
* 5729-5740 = -0.3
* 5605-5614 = -0.4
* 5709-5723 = 0.1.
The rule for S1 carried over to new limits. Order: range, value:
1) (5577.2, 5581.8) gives 7.54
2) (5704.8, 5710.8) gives 6.62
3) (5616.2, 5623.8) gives 6.88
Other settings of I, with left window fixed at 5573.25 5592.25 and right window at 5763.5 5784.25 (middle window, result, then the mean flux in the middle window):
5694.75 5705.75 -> 0.059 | 6.88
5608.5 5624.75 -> -0.002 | 7.1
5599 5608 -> 0.008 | 7.02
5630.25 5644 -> 0.022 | 6.99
